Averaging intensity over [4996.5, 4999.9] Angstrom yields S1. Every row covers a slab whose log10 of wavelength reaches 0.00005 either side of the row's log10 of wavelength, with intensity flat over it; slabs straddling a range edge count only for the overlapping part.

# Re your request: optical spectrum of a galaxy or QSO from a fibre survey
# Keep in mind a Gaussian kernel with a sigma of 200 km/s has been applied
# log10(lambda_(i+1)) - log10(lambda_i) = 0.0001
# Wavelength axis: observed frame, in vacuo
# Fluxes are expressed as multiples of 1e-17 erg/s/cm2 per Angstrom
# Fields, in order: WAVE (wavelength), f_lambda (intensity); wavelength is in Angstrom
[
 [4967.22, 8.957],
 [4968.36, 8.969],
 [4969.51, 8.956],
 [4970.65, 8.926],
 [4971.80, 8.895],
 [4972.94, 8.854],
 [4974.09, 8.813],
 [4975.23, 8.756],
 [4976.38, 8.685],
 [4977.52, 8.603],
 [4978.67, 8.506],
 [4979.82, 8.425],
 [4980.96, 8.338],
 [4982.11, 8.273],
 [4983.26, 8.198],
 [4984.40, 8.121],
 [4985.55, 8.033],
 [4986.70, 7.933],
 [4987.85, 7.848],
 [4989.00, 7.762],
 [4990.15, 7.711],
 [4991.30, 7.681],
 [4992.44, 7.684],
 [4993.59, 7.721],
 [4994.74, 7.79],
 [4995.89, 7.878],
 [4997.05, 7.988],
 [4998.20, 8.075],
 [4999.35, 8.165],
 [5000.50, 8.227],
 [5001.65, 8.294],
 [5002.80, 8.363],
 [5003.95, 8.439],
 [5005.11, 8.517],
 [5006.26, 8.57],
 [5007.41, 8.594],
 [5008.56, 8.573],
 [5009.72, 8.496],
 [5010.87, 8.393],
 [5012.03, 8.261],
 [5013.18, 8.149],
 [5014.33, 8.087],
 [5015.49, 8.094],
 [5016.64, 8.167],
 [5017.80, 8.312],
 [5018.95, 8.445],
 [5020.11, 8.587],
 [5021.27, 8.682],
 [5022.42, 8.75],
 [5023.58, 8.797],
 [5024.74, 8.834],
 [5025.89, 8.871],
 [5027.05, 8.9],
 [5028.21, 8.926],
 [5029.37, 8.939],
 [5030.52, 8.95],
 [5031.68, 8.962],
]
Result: 8.08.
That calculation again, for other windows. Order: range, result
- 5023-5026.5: 8.83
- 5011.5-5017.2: 8.16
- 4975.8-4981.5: 8.51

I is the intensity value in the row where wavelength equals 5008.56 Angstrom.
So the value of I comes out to 8.573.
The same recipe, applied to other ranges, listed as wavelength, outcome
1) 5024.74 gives 8.834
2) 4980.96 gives 8.338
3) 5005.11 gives 8.517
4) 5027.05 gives 8.9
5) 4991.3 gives 7.681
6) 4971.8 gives 8.895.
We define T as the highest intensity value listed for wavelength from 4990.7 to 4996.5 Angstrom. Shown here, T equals 7.878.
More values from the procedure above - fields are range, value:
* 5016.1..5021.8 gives 8.682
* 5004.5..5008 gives 8.594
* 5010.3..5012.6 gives 8.393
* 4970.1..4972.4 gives 8.926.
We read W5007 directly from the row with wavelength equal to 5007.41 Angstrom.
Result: 8.594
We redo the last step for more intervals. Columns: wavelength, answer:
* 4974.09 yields 8.813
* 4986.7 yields 7.933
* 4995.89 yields 7.878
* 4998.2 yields 8.075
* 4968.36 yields 8.969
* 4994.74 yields 7.79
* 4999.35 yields 8.165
